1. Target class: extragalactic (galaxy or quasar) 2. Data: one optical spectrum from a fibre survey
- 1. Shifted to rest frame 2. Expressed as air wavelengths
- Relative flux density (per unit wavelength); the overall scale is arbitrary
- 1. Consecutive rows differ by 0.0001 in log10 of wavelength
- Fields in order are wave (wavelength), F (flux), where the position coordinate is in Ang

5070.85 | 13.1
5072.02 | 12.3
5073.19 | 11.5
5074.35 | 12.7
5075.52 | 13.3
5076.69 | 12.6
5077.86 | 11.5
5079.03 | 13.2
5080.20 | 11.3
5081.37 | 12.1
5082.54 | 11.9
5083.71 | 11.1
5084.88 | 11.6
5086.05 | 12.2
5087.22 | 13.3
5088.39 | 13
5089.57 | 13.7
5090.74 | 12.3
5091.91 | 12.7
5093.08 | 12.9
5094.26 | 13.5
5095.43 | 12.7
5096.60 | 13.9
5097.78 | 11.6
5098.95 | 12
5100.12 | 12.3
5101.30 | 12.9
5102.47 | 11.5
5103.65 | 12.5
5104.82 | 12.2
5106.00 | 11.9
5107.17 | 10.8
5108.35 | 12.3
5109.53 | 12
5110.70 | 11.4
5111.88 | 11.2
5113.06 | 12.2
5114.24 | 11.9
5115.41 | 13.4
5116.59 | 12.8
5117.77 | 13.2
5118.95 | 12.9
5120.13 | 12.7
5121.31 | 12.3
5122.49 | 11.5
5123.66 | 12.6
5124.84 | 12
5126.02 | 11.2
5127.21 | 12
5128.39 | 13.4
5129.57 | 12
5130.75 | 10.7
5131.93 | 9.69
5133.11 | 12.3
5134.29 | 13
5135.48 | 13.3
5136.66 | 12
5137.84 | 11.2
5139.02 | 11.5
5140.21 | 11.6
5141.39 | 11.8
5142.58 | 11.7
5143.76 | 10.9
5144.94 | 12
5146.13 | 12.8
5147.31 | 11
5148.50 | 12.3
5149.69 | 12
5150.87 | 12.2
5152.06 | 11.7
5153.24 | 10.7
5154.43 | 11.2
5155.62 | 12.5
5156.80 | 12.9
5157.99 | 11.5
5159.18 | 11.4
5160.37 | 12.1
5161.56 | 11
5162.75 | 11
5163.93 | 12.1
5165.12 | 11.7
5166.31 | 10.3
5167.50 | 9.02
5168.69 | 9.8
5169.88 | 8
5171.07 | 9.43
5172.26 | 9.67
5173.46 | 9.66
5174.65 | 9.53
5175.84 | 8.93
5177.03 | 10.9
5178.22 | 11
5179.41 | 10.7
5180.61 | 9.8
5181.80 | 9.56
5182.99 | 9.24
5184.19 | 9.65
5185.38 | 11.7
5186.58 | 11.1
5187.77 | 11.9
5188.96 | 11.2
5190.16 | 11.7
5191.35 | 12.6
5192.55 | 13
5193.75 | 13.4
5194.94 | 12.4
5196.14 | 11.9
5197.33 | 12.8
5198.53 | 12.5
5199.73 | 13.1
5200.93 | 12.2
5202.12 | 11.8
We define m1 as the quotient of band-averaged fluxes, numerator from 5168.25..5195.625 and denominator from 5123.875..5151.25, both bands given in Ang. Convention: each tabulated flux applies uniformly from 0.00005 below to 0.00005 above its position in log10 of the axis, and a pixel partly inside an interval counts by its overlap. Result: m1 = 0.90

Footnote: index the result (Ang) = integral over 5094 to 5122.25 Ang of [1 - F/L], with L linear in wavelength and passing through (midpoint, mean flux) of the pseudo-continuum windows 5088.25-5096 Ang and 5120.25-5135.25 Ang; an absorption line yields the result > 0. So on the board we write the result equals 0.4 Ang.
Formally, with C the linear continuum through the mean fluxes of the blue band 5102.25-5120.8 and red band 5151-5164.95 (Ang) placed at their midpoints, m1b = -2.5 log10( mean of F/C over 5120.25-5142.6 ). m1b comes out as 0.01 mag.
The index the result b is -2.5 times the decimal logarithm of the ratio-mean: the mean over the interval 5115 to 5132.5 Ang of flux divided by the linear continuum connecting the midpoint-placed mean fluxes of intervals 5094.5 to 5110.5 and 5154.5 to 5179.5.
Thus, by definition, -0.04 mag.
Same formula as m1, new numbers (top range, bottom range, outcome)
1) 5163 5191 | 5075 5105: 0.83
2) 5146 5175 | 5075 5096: 0.88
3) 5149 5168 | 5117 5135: 0.95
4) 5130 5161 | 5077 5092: 0.96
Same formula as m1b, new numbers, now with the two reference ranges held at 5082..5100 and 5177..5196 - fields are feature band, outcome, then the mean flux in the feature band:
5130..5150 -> 0.01 mag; 11.8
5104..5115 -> 0.04 mag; 11.8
